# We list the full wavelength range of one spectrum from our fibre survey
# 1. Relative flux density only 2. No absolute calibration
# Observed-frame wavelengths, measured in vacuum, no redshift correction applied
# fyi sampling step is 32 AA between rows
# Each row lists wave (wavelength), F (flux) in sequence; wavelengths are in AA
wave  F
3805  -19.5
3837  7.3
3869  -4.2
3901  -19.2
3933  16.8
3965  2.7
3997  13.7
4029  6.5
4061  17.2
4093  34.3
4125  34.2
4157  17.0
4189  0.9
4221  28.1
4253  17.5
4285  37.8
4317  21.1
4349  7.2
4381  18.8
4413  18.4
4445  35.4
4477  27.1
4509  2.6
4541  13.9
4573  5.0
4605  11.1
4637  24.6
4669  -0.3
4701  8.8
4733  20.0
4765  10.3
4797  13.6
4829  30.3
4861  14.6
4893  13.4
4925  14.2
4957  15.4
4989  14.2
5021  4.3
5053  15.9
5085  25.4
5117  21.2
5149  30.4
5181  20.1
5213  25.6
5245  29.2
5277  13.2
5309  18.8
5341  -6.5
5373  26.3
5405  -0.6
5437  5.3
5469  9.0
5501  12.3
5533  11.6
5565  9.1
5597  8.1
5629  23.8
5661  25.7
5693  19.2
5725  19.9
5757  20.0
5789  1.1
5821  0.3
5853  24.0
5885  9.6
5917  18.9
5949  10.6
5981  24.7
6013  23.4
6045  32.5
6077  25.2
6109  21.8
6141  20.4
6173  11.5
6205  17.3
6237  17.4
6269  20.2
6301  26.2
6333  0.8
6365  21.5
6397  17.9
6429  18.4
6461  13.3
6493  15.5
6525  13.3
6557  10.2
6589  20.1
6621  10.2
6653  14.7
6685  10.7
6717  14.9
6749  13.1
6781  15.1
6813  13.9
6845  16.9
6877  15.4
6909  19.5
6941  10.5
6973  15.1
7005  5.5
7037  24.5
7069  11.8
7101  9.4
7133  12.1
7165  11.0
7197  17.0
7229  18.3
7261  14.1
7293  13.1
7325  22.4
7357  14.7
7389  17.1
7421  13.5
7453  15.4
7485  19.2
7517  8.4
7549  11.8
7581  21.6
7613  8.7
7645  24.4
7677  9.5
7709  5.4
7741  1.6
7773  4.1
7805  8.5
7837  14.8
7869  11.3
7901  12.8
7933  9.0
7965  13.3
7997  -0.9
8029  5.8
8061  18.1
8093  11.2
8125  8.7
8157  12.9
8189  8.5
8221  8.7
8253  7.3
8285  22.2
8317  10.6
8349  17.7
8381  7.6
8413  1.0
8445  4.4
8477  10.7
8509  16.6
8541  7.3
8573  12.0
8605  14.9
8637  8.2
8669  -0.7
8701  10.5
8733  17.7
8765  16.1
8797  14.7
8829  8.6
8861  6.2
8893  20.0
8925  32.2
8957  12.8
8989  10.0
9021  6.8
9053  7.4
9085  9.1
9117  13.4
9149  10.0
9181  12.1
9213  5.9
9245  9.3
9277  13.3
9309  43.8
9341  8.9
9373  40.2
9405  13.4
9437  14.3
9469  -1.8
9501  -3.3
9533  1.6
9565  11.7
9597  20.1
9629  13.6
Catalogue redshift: 0.072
